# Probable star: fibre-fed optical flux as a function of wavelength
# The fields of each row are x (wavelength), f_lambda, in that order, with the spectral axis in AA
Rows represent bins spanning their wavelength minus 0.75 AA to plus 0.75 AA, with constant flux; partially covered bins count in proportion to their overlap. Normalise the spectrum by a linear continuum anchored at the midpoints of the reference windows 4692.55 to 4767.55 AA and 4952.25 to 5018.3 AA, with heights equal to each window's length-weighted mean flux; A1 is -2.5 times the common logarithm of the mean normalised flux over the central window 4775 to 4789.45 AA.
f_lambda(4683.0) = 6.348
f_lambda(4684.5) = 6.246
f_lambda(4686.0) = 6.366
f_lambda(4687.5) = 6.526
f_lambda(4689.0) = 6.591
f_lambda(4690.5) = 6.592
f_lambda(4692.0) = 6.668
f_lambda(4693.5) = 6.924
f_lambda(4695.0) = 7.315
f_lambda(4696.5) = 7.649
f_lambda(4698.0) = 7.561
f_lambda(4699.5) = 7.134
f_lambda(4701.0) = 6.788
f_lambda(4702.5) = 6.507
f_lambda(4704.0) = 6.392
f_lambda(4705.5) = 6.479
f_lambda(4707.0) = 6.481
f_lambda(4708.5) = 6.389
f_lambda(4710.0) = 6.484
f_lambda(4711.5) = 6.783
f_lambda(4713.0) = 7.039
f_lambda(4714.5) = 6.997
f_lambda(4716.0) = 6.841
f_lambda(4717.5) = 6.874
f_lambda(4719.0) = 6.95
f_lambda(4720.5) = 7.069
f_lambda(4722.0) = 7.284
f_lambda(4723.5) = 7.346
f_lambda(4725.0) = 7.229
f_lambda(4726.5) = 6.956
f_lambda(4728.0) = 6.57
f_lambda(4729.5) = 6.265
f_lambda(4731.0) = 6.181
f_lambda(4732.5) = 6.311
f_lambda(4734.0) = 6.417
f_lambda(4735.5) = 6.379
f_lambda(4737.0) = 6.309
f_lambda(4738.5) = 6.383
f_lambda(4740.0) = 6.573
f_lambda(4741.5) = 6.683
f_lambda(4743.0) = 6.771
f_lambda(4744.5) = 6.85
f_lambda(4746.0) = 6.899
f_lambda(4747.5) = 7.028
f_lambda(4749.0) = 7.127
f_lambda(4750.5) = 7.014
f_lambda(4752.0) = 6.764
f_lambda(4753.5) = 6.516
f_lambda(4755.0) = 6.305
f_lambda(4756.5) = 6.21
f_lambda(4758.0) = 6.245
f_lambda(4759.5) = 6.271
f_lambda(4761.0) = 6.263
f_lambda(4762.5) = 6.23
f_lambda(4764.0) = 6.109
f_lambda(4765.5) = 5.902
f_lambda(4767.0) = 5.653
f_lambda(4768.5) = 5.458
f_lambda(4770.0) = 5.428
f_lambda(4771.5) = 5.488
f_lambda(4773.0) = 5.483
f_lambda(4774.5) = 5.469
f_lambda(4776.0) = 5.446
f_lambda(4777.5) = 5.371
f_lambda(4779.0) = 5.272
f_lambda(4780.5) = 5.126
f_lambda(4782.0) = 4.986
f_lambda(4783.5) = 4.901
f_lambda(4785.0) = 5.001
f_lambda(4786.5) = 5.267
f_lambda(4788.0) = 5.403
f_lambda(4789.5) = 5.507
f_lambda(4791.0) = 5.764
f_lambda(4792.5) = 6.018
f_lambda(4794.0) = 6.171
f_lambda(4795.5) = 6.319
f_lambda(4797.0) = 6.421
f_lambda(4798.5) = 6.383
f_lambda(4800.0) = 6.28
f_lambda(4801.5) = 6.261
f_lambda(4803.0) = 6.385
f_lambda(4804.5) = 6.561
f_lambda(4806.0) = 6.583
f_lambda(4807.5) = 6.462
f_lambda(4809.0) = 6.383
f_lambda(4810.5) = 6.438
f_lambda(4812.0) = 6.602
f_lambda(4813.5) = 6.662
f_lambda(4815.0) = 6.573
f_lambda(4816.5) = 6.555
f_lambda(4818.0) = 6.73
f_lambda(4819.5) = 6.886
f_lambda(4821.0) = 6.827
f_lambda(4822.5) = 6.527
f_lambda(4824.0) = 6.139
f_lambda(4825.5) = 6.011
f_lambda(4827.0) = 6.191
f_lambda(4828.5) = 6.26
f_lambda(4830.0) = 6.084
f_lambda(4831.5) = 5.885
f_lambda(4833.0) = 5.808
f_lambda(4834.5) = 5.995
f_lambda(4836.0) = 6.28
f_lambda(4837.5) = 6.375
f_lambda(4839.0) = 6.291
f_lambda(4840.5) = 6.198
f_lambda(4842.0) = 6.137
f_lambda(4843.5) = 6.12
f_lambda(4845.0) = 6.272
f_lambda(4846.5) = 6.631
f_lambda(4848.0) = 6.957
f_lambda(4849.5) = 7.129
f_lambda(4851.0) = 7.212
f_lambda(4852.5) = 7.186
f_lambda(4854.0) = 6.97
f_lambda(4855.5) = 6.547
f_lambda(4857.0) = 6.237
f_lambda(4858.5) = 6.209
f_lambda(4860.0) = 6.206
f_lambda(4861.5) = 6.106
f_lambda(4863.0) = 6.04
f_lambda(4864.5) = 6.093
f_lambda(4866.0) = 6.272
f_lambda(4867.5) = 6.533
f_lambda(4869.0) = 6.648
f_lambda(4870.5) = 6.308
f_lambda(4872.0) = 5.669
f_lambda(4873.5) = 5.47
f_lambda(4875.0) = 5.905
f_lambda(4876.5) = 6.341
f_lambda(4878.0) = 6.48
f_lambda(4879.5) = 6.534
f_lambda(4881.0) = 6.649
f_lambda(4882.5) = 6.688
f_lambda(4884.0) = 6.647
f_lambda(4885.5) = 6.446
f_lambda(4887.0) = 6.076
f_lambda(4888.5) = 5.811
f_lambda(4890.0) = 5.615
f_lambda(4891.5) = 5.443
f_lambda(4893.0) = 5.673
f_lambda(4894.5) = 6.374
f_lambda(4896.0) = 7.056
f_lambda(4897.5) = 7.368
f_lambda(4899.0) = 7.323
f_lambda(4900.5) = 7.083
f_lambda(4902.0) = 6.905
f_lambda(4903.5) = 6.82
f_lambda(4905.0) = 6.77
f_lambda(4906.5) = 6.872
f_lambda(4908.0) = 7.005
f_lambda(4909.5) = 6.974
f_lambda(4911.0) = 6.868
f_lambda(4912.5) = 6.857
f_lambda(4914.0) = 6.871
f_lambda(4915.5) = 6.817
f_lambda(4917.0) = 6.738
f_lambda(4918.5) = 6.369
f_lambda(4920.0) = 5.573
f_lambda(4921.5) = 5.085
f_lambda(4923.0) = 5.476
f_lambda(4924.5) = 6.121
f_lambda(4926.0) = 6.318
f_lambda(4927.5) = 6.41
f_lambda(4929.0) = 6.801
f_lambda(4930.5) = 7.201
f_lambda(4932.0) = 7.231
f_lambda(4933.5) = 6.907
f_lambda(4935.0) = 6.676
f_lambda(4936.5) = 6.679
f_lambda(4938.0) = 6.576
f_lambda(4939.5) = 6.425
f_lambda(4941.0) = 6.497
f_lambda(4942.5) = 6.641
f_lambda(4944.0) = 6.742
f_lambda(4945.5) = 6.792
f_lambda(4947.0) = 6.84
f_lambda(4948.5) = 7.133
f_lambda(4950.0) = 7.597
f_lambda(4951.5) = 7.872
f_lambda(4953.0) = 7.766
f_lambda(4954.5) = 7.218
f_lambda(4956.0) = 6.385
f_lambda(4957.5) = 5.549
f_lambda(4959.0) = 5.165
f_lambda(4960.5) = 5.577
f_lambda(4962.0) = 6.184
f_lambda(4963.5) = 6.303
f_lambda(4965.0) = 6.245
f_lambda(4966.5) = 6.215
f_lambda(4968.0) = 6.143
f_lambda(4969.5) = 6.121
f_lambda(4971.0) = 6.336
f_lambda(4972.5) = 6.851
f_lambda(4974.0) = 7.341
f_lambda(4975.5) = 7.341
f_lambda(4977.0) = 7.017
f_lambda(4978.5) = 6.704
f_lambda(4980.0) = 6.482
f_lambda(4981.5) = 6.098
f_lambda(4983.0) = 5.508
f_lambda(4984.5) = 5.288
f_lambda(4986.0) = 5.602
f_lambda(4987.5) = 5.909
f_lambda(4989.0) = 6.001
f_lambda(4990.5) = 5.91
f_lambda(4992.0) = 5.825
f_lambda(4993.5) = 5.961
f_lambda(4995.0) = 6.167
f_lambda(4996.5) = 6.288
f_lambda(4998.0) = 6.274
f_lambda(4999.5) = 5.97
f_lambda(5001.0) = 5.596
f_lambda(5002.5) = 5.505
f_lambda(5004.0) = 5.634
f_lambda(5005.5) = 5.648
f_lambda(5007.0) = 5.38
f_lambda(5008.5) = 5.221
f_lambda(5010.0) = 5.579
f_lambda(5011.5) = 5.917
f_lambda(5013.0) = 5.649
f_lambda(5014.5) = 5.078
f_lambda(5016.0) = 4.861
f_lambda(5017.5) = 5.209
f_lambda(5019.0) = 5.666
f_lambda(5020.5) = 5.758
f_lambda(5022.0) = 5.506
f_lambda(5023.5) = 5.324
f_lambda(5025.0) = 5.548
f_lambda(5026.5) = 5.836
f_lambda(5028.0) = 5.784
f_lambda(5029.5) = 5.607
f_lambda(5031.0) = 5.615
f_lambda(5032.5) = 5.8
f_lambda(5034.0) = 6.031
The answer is 0.246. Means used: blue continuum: 6.68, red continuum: 6.02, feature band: 5.22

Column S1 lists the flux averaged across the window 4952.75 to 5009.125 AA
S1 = 6.11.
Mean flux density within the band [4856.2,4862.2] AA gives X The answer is 6.19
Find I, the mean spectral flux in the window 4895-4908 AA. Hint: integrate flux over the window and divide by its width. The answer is 7.01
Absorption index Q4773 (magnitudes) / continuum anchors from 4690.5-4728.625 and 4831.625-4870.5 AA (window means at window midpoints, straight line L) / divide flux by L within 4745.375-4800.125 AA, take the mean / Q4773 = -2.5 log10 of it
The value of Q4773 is 0.131 mag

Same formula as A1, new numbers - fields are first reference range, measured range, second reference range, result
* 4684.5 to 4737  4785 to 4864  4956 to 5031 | 0.01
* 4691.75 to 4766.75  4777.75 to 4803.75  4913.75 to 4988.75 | 0.16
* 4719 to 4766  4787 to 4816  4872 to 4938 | 0.05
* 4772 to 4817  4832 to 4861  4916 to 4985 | -0.06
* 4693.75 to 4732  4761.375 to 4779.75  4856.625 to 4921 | 0.19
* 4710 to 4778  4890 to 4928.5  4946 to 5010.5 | -0.04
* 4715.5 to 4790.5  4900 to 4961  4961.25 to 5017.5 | -0.10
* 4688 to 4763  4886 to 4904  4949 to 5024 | -0.03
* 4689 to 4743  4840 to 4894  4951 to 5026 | 0.00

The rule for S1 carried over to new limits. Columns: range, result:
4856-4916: 6.45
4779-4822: 6.11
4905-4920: 6.75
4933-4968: 6.6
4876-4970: 6.54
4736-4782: 6.14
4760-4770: 5.91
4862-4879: 6.16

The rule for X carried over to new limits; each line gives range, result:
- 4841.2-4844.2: 6.13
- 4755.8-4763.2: 6.24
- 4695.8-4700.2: 7.45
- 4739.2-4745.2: 6.72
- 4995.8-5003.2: 5.93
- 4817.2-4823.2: 6.74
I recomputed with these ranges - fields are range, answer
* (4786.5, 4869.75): 6.35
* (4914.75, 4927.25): 6.08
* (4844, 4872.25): 6.5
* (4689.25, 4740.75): 6.77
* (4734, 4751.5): 6.72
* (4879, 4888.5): 6.45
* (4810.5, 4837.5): 6.36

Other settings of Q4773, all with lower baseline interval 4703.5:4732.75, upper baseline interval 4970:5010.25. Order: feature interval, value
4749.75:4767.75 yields 0.06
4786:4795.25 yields 0.15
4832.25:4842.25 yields 0.05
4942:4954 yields -0.17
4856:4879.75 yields 0.03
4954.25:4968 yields 0.01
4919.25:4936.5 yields -0.02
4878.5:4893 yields 0.02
